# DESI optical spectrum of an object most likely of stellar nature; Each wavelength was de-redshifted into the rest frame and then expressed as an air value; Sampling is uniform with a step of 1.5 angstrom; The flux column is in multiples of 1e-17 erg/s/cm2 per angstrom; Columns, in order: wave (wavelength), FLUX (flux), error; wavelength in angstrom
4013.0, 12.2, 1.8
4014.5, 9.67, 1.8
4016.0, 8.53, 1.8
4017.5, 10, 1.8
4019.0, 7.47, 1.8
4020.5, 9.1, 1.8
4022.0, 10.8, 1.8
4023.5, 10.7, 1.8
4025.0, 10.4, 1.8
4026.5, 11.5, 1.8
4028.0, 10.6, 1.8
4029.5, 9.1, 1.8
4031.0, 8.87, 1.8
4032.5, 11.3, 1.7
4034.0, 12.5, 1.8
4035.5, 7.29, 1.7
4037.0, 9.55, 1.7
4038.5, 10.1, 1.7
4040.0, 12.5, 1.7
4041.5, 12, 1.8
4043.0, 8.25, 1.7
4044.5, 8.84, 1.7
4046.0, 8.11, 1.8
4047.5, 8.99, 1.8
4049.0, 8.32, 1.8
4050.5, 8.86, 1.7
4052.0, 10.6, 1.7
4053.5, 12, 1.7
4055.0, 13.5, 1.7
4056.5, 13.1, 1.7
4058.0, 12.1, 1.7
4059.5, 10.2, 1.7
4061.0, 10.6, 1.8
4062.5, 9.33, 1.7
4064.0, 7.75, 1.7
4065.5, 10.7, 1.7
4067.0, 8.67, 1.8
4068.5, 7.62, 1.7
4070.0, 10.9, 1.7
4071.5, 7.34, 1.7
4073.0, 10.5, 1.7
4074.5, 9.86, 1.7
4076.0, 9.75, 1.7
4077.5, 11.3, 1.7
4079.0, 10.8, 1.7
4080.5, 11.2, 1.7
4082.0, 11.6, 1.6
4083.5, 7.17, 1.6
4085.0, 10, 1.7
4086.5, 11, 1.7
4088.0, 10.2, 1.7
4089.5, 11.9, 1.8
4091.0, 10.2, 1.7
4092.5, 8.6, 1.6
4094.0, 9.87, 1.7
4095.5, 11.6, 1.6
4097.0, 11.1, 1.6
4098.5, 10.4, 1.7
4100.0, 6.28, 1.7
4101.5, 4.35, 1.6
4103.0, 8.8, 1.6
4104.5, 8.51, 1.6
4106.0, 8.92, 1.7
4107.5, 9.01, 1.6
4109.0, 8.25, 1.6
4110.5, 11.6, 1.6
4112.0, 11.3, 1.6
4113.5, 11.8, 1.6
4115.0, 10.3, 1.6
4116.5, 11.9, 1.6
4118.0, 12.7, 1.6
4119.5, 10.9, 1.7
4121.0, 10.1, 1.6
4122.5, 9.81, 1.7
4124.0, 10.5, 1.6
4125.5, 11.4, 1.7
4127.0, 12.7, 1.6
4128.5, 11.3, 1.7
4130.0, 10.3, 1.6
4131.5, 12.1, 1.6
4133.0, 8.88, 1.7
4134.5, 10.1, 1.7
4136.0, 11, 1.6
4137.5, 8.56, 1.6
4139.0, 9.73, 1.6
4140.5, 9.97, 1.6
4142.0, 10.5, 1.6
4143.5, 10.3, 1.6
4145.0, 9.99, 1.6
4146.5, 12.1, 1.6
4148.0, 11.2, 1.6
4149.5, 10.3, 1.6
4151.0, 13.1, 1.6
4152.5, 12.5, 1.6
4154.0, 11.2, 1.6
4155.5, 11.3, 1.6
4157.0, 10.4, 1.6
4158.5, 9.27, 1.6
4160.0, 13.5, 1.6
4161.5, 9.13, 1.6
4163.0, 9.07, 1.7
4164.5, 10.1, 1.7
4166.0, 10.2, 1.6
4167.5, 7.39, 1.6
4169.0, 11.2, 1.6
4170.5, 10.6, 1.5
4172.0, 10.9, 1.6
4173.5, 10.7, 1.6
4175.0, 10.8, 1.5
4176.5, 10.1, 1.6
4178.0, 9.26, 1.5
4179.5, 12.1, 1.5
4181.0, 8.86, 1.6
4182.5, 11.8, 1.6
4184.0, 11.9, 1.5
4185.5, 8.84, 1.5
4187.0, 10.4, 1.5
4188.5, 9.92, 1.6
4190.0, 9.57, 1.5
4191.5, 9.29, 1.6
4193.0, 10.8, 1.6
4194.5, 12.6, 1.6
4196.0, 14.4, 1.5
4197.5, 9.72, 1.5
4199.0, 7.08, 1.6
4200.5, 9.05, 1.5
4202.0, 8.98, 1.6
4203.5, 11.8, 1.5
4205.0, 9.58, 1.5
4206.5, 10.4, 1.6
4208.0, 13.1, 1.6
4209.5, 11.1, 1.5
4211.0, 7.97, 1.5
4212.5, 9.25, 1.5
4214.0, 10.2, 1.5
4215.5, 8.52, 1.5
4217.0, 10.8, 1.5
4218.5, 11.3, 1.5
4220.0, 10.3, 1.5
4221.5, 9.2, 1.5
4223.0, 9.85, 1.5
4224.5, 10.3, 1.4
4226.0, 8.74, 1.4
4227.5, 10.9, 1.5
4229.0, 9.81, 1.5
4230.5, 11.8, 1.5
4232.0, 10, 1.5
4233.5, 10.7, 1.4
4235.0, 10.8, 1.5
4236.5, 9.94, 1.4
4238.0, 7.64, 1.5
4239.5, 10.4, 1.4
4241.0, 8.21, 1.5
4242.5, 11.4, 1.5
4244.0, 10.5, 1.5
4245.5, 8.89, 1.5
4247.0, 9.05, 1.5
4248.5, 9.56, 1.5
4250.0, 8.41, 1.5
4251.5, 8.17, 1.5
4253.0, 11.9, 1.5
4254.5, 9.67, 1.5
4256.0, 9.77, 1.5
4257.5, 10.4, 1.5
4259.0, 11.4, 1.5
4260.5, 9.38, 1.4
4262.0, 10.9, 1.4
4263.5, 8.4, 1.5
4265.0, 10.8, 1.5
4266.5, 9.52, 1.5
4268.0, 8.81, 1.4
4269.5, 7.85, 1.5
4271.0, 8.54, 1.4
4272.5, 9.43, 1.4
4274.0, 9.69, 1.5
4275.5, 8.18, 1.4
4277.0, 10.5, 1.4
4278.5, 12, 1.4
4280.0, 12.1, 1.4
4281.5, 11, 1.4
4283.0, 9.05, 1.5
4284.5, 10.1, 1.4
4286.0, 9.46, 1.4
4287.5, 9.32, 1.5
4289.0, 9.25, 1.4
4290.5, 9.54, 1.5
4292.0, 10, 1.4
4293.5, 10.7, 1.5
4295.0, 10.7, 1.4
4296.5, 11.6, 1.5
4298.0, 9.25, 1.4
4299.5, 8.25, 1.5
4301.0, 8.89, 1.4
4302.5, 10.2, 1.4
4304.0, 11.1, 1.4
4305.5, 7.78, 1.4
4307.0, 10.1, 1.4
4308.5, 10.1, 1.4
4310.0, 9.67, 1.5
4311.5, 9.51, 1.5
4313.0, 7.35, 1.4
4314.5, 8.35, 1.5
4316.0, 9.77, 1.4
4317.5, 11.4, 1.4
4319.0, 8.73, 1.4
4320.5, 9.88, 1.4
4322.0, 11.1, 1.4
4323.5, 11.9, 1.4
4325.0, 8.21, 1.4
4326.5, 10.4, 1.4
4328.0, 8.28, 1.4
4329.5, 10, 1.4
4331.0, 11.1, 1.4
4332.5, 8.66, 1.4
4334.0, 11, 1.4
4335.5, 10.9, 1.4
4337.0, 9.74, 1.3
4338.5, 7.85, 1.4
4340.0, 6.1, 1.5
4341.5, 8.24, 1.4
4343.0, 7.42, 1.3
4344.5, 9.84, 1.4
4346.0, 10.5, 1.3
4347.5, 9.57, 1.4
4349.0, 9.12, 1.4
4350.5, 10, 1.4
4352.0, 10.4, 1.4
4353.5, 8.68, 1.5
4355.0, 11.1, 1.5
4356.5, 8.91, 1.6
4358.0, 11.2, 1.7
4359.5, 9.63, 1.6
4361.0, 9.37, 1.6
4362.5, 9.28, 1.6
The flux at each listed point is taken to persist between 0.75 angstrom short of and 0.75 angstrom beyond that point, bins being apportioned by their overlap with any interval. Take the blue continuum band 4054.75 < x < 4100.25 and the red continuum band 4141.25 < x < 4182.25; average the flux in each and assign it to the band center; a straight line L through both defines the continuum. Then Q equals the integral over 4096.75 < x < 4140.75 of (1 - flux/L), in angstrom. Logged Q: 1.3 angstrom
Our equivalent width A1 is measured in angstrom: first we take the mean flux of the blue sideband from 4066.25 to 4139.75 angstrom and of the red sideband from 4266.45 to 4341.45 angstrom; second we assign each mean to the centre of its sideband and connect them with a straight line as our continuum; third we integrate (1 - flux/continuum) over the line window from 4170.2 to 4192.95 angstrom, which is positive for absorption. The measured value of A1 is -1.0 angstrom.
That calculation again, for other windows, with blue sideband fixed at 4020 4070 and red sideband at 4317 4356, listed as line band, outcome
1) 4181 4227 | -1.7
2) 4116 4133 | -1.9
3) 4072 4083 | -0.5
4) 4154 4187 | -1.6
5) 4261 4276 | 0.8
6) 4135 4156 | -1.8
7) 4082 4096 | -0.1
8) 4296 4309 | 0.0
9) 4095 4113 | 1.5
